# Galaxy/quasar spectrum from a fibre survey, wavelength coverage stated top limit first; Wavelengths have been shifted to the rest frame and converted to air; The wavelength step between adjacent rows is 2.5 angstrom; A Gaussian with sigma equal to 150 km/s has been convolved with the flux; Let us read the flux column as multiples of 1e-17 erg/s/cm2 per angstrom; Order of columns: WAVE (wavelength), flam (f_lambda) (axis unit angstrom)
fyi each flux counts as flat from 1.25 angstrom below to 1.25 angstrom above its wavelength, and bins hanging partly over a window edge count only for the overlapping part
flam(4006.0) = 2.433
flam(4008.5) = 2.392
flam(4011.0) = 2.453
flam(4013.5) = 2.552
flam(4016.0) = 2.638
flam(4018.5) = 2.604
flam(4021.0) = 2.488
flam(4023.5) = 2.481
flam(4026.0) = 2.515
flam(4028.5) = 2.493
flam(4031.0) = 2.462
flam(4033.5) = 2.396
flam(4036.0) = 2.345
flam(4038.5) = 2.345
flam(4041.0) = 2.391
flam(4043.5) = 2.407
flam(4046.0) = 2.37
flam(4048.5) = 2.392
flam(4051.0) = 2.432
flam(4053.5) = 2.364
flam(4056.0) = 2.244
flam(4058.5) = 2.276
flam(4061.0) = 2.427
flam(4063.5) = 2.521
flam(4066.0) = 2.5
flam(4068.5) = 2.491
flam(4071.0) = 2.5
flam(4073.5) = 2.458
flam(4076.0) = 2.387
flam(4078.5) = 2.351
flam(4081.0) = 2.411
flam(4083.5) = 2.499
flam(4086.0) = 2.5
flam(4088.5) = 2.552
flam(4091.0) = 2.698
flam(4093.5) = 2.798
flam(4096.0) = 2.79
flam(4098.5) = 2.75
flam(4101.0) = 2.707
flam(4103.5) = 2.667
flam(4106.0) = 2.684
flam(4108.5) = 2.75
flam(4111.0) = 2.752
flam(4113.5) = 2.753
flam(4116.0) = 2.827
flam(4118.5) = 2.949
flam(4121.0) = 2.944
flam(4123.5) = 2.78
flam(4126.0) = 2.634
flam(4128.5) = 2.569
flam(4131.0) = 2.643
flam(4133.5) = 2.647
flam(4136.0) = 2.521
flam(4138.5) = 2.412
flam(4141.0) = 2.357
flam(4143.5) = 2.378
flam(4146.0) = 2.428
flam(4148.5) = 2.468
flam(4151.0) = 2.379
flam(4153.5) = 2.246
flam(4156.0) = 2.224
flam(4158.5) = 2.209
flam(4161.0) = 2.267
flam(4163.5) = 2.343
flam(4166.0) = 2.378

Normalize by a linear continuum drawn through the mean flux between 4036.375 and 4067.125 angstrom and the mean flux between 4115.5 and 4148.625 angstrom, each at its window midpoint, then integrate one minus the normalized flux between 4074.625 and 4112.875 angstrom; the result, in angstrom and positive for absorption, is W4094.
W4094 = -1.8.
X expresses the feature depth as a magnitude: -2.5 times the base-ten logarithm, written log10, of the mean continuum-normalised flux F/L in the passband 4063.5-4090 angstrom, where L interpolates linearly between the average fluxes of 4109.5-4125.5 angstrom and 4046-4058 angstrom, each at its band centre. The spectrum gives 0.03 mag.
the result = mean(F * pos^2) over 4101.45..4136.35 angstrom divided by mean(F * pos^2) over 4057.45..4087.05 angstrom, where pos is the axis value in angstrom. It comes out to 1.14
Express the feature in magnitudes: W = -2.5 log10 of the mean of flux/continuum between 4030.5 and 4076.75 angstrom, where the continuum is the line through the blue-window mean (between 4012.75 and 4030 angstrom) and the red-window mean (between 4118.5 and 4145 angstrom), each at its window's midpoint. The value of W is 0.066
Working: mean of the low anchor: 2.54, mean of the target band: 2.4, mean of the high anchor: 2.6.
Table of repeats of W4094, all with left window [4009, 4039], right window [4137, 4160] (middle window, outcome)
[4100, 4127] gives -4.37 angstrom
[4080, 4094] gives -0.90 angstrom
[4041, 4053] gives 0.29 angstrom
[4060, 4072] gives -0.26 angstrom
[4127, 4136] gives -0.92 angstrom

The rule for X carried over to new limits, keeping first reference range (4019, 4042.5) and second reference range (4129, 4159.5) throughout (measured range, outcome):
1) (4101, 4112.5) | -0.12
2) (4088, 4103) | -0.12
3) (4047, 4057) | 0.03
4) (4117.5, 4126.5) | -0.17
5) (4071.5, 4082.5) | 0.01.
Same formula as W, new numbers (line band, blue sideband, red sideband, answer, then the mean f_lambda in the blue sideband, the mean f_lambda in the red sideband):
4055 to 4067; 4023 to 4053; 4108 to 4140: 0.04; 2.42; 2.7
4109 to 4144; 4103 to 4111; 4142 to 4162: -0.05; 2.71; 2.33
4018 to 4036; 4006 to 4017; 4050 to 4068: 0.00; 2.5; 2.4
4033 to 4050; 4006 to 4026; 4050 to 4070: 0.03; 2.51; 2.41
